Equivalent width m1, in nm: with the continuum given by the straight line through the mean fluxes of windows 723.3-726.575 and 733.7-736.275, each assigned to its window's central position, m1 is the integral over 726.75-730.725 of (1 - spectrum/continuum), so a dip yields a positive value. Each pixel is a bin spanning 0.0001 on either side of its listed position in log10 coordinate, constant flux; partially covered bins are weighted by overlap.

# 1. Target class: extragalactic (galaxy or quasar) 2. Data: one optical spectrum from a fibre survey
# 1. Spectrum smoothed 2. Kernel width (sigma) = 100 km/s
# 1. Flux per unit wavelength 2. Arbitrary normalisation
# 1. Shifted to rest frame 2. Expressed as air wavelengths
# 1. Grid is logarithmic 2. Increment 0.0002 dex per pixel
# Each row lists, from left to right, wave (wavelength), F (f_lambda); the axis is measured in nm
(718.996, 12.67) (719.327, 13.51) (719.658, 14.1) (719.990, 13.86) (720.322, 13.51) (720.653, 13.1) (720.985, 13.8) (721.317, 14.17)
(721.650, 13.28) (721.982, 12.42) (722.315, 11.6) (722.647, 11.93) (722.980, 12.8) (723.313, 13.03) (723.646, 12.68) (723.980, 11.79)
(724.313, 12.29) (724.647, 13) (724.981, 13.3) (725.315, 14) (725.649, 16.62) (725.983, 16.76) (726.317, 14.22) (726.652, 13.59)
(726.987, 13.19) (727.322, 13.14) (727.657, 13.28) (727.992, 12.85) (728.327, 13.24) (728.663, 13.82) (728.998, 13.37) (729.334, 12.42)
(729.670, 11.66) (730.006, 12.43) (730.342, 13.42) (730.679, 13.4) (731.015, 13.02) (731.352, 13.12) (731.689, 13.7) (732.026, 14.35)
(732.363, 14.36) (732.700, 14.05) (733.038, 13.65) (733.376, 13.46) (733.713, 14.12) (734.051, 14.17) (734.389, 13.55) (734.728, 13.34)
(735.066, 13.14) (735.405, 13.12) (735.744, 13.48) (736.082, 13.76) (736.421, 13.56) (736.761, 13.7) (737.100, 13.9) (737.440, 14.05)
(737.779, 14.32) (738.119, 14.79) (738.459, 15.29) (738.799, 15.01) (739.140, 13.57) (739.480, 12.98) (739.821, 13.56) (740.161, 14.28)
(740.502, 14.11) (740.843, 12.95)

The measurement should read 0.20 nm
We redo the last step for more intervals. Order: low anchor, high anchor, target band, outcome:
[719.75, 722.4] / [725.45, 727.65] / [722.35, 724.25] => 0.19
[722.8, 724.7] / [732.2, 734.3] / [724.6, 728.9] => -0.31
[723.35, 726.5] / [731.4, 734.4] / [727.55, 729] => 0.06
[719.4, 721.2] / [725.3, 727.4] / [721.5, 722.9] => 0.16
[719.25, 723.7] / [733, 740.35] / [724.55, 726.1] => -0.17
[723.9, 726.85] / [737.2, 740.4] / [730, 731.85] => 0.11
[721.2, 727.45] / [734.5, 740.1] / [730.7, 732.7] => -0.01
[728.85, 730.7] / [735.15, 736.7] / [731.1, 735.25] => -0.19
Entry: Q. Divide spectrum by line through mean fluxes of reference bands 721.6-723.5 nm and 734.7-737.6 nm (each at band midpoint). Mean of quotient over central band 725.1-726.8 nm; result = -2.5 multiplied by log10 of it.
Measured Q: -0.18 mag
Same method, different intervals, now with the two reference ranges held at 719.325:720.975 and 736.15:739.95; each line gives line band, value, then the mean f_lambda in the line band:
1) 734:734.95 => 0.030 mag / 13.6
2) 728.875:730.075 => 0.118 mag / 12.4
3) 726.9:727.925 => 0.052 mag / 13.2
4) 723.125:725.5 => 0.069 mag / 12.9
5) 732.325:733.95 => 0.003 mag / 13.9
